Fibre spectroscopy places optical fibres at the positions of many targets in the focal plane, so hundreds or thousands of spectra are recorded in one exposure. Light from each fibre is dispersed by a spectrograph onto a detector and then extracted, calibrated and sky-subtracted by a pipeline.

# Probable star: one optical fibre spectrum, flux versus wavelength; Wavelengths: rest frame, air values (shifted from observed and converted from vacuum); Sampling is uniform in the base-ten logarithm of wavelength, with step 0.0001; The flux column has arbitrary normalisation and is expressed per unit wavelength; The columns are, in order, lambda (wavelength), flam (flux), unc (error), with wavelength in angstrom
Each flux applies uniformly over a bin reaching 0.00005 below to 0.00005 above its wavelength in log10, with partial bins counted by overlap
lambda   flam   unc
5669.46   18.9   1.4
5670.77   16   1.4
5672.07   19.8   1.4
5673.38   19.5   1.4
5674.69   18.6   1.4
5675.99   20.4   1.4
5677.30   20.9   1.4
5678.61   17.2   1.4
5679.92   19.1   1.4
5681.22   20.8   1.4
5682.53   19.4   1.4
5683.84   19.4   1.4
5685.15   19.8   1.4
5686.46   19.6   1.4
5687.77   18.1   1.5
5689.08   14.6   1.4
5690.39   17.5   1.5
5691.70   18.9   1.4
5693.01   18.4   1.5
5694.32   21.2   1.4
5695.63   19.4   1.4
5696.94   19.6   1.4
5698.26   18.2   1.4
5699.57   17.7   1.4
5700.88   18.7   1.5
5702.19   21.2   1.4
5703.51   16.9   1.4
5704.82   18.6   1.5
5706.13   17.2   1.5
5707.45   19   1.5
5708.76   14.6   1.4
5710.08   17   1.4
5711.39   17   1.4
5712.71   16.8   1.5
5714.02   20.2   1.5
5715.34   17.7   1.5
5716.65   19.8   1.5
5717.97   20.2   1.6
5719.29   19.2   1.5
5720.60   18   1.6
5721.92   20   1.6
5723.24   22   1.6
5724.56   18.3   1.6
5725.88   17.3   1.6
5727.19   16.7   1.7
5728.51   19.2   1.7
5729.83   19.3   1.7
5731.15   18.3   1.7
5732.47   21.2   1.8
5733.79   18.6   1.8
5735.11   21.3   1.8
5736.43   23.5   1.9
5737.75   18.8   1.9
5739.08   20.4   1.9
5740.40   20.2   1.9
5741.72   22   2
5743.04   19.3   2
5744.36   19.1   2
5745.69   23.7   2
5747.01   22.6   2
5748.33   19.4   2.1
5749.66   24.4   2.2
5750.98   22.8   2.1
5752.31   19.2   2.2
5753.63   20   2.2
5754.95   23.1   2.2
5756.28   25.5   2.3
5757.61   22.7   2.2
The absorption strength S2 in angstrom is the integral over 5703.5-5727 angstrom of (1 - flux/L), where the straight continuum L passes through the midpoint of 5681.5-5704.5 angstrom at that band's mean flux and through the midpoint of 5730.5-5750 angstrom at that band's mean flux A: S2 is 1.7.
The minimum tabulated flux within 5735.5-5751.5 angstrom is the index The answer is 18.8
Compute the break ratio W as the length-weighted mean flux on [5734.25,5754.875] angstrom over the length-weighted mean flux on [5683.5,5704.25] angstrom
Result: 1.13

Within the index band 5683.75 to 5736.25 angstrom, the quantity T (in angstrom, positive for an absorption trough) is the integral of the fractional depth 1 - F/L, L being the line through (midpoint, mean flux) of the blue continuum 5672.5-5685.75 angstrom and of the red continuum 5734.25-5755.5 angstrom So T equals 4.14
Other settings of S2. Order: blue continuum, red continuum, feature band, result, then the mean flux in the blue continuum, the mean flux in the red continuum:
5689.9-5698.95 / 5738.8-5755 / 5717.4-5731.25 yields 0.89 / 19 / 21.2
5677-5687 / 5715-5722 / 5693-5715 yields 1.10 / 19.5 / 19.2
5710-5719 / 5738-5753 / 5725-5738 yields 0.35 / 18.5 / 21.1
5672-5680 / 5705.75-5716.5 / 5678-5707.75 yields -0.40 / 19.3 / 17.6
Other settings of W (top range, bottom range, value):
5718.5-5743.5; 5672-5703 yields 1.03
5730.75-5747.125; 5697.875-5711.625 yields 1.16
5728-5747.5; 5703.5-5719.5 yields 1.14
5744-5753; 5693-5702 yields 1.13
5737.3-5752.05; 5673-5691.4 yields 1.12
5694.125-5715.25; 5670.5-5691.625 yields 0.97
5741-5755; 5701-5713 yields 1.21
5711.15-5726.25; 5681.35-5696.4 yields 1.01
